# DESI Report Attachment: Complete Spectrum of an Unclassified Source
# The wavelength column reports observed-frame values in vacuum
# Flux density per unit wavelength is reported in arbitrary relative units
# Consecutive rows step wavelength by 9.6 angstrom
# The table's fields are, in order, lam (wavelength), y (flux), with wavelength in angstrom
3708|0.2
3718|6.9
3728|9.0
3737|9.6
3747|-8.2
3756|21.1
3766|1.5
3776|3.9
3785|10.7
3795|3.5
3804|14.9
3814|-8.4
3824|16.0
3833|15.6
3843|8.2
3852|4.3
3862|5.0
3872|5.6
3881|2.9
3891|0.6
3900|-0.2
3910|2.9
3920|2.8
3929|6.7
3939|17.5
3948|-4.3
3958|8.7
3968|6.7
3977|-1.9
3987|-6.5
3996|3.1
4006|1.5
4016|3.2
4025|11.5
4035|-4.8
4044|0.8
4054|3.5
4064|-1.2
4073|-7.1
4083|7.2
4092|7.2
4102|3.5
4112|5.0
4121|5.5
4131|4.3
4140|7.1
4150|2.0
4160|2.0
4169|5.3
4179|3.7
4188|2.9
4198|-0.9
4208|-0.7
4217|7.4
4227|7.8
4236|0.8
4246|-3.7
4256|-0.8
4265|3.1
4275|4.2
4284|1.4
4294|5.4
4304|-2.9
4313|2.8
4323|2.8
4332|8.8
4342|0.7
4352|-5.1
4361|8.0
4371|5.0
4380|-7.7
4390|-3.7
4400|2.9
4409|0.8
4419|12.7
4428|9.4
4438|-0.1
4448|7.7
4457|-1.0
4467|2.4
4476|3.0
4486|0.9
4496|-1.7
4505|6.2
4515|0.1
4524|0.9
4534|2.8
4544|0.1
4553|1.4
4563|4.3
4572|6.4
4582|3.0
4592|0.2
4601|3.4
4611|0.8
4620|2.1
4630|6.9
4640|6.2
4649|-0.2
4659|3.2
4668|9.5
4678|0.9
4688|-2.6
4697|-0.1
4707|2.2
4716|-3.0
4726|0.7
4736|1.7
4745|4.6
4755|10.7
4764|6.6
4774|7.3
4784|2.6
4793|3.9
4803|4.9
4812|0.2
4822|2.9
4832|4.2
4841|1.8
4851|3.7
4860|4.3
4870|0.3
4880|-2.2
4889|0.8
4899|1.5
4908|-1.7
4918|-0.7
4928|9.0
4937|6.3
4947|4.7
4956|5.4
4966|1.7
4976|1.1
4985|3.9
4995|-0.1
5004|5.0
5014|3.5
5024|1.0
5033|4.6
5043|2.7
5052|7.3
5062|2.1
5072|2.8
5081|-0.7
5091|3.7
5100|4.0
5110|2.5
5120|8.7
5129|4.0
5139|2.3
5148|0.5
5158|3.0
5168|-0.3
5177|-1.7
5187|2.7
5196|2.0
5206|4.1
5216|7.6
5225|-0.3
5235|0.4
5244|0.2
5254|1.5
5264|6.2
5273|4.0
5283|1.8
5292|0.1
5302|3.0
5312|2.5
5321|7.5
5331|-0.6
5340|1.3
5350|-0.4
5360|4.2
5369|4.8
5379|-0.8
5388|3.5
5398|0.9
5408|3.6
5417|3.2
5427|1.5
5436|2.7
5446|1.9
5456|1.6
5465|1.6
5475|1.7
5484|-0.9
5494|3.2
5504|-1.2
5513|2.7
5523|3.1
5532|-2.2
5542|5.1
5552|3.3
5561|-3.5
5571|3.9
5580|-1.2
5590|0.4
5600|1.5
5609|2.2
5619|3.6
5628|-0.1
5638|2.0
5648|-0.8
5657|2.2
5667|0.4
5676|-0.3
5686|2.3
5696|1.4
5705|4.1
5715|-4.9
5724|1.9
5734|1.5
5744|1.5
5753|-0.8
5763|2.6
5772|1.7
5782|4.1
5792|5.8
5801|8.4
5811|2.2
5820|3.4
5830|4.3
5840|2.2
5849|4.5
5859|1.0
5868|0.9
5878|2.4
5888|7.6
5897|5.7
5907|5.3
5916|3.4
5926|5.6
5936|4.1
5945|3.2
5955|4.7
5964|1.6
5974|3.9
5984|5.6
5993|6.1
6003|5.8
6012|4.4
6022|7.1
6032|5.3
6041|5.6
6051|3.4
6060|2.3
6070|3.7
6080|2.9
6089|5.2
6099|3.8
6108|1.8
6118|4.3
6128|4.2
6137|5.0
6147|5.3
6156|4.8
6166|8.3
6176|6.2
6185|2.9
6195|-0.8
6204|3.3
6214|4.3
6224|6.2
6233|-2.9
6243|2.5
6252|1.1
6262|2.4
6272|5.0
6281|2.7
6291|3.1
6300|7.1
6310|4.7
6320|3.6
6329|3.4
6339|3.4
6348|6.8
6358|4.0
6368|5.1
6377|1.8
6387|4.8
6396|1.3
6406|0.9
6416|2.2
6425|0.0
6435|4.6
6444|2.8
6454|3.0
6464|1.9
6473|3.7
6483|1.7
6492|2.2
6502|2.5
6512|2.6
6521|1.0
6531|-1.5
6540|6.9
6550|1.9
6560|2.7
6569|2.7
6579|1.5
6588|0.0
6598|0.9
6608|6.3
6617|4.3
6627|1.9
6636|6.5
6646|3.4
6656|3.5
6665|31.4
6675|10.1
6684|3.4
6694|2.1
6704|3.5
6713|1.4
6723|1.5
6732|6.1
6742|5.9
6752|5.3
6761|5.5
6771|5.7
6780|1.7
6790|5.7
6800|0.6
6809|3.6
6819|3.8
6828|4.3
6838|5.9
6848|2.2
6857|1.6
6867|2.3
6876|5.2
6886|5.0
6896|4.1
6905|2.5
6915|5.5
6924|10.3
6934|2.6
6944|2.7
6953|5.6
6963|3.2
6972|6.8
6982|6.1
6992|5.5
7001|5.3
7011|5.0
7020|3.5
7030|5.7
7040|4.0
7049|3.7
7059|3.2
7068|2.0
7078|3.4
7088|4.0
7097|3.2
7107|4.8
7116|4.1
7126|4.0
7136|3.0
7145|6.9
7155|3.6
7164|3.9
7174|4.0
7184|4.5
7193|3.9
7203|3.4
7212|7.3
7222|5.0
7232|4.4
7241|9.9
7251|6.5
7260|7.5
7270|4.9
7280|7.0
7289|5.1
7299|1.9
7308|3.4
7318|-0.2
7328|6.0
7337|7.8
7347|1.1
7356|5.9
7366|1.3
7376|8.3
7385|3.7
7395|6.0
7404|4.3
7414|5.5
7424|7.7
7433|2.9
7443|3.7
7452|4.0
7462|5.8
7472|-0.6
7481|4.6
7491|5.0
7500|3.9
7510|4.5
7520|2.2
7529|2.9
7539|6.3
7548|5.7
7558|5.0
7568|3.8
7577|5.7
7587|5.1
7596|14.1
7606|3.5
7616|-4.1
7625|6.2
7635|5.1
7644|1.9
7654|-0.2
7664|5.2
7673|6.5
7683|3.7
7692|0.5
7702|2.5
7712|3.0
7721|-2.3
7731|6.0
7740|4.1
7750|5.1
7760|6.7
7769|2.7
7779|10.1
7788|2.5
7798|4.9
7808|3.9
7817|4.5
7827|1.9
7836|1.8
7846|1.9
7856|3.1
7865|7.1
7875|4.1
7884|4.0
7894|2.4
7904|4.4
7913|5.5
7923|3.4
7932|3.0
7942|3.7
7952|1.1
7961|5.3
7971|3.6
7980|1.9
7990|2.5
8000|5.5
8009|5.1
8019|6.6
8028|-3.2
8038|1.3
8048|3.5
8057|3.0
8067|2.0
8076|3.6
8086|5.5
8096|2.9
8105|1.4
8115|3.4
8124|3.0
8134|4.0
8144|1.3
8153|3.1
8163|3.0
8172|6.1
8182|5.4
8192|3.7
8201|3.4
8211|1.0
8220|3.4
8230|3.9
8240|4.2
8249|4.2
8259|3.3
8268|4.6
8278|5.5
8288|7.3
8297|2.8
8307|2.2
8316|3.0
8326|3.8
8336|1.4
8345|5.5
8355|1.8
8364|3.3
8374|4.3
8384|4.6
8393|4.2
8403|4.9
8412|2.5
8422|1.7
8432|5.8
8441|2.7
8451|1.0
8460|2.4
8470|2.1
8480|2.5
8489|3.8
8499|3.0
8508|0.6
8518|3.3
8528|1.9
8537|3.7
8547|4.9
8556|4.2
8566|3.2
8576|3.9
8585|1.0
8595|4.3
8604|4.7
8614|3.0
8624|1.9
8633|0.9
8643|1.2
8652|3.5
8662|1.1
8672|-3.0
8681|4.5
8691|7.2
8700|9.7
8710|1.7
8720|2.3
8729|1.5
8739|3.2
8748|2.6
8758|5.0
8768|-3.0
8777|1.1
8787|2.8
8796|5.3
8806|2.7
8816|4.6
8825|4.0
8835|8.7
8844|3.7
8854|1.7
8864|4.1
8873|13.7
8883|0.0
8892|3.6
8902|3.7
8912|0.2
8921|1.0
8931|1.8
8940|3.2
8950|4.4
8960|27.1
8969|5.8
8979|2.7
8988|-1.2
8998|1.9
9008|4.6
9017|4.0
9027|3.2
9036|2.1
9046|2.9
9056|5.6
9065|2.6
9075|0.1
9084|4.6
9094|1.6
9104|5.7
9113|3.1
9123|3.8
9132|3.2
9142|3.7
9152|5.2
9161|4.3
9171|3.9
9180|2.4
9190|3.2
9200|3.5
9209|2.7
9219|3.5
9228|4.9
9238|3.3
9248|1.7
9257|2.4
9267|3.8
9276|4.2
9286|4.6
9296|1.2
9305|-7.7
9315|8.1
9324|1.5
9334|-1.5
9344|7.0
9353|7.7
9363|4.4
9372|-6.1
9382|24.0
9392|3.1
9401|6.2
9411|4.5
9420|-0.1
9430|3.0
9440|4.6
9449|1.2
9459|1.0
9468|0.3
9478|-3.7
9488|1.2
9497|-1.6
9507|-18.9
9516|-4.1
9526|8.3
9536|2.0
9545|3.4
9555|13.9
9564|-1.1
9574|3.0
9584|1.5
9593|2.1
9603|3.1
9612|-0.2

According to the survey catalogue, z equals 0.79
